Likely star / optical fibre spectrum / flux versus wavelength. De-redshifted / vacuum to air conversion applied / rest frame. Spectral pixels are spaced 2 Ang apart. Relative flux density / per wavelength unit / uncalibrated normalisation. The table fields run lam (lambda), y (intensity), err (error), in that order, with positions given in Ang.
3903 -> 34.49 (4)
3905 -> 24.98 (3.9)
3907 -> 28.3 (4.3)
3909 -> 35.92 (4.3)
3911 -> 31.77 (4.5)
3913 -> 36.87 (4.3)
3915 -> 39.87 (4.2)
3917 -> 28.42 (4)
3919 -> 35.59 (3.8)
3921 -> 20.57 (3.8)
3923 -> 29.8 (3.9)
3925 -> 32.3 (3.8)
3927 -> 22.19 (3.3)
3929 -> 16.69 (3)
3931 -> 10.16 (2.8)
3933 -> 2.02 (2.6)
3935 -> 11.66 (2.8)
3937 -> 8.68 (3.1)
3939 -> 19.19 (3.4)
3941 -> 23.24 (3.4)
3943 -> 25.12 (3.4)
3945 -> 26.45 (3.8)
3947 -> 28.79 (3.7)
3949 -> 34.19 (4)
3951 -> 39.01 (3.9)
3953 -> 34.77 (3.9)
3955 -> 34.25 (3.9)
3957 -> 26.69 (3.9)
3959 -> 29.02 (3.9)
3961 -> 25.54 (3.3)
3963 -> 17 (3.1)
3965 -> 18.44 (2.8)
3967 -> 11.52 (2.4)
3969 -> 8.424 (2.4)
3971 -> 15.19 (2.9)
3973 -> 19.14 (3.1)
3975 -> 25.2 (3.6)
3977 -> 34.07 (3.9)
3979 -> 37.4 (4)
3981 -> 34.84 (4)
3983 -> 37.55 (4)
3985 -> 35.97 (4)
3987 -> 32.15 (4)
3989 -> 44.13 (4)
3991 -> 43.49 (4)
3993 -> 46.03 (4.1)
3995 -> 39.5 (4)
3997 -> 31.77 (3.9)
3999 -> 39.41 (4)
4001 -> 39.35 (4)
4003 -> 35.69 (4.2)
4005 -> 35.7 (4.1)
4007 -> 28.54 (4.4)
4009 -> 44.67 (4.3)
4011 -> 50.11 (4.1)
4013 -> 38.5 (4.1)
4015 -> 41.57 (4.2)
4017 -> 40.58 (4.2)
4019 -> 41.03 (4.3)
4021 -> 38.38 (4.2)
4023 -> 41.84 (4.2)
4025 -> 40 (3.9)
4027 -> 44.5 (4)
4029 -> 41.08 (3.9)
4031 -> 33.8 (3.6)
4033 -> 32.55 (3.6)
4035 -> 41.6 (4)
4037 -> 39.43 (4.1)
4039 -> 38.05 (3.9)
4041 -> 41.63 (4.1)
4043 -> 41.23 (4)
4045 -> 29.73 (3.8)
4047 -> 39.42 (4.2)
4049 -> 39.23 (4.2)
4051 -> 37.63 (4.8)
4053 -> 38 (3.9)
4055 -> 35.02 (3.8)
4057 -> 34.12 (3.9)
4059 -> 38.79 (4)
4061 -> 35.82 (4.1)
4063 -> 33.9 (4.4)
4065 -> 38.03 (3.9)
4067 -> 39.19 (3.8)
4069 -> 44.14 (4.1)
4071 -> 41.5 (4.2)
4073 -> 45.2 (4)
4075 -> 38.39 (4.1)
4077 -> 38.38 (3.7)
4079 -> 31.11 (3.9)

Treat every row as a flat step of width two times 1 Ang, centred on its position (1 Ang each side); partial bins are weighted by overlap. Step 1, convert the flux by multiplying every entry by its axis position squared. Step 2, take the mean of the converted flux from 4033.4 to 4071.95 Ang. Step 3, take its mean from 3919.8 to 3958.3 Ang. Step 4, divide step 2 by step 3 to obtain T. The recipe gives 1.71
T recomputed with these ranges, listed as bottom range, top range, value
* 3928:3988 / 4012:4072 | 1.67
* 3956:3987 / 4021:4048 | 1.58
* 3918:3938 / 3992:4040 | 2.17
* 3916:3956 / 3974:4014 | 1.61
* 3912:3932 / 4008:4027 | 1.62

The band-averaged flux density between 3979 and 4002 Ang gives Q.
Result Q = 38.5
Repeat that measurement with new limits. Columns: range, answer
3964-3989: 26.6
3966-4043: 36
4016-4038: 39.5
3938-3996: 29.2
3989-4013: 39.6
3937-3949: 24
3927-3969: 21.8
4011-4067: 38.6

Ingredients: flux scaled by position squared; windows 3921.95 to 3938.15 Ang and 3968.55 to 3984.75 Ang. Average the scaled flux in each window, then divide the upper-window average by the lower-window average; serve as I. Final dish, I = 1.7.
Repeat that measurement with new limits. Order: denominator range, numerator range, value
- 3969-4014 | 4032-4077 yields 1.12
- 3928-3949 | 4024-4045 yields 2.27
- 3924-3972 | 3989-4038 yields 1.89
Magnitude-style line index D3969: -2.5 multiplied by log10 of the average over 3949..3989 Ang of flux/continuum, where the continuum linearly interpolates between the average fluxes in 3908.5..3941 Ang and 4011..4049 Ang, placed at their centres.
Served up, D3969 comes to 0.09 mag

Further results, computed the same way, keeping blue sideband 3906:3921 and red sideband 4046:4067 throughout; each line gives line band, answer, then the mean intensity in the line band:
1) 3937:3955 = 0.21 mag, 28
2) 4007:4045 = -0.11 mag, 40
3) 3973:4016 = -0.06 mag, 37.5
